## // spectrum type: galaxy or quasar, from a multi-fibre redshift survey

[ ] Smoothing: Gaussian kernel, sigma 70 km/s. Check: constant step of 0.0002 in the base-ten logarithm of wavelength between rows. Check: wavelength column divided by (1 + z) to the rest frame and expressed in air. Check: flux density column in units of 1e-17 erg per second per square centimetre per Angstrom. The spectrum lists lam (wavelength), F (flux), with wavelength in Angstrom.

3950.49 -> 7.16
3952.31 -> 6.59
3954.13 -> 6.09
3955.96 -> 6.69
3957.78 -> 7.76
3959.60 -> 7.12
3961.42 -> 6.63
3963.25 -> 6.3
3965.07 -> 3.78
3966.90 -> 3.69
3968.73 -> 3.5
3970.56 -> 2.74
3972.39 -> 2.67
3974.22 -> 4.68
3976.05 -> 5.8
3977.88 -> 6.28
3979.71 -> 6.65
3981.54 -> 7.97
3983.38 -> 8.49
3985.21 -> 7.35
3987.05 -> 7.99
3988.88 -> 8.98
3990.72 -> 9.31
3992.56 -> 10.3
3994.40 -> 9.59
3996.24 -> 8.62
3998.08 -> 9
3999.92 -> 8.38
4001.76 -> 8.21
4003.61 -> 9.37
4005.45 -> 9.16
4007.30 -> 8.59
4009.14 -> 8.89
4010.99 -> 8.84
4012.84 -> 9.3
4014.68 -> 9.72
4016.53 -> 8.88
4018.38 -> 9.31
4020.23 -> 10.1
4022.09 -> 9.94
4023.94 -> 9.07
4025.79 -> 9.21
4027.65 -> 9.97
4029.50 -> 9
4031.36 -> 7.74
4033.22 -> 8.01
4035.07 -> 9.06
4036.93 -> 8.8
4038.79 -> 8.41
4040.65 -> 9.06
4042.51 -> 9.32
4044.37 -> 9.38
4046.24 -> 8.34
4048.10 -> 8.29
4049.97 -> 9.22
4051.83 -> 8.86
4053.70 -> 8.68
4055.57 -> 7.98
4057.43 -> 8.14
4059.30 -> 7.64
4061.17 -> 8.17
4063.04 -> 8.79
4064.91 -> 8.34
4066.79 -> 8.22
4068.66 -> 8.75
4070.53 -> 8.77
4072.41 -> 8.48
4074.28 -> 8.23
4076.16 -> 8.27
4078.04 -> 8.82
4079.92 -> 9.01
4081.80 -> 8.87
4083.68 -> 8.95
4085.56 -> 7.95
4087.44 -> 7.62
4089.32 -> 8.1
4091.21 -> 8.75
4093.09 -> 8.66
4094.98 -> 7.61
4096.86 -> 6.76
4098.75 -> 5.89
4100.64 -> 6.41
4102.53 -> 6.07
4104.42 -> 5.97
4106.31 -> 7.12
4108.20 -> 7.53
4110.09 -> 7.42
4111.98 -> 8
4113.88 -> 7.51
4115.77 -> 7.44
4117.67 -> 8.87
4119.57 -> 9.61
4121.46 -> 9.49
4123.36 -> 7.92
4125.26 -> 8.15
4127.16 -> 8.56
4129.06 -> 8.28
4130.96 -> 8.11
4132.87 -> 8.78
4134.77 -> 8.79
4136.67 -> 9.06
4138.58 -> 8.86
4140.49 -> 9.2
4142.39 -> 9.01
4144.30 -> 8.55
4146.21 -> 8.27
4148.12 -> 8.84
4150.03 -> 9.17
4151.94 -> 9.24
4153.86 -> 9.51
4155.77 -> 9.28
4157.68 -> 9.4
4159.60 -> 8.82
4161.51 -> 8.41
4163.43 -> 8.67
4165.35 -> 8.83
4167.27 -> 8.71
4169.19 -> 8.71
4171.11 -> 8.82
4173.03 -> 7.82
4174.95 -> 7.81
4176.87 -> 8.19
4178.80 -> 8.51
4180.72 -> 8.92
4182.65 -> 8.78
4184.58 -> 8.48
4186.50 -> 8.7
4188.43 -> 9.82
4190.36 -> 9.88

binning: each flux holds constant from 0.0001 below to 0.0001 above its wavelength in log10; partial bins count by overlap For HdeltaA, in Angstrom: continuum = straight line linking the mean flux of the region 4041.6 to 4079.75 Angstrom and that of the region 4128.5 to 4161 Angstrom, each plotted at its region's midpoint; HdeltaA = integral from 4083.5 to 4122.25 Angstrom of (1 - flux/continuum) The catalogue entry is 4.7 Angstrom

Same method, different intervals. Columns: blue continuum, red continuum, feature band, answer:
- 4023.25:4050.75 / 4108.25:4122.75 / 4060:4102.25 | 2.1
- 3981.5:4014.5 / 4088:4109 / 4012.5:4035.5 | -2.1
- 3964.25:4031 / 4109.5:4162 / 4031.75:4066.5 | -1.6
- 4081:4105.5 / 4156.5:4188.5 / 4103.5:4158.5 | -2.9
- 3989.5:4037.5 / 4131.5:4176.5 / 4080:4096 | 1.1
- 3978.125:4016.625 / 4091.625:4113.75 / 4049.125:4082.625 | -3.7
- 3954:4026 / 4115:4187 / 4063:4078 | -0.6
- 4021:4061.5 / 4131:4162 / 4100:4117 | 3.4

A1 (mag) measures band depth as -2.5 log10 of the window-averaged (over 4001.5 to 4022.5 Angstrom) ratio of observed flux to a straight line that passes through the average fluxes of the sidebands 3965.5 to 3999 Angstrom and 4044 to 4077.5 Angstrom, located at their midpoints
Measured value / -0.23 mag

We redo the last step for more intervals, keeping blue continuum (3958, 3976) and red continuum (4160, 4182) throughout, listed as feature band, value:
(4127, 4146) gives -0.11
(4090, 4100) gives -0.06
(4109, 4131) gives -0.10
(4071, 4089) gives -0.23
